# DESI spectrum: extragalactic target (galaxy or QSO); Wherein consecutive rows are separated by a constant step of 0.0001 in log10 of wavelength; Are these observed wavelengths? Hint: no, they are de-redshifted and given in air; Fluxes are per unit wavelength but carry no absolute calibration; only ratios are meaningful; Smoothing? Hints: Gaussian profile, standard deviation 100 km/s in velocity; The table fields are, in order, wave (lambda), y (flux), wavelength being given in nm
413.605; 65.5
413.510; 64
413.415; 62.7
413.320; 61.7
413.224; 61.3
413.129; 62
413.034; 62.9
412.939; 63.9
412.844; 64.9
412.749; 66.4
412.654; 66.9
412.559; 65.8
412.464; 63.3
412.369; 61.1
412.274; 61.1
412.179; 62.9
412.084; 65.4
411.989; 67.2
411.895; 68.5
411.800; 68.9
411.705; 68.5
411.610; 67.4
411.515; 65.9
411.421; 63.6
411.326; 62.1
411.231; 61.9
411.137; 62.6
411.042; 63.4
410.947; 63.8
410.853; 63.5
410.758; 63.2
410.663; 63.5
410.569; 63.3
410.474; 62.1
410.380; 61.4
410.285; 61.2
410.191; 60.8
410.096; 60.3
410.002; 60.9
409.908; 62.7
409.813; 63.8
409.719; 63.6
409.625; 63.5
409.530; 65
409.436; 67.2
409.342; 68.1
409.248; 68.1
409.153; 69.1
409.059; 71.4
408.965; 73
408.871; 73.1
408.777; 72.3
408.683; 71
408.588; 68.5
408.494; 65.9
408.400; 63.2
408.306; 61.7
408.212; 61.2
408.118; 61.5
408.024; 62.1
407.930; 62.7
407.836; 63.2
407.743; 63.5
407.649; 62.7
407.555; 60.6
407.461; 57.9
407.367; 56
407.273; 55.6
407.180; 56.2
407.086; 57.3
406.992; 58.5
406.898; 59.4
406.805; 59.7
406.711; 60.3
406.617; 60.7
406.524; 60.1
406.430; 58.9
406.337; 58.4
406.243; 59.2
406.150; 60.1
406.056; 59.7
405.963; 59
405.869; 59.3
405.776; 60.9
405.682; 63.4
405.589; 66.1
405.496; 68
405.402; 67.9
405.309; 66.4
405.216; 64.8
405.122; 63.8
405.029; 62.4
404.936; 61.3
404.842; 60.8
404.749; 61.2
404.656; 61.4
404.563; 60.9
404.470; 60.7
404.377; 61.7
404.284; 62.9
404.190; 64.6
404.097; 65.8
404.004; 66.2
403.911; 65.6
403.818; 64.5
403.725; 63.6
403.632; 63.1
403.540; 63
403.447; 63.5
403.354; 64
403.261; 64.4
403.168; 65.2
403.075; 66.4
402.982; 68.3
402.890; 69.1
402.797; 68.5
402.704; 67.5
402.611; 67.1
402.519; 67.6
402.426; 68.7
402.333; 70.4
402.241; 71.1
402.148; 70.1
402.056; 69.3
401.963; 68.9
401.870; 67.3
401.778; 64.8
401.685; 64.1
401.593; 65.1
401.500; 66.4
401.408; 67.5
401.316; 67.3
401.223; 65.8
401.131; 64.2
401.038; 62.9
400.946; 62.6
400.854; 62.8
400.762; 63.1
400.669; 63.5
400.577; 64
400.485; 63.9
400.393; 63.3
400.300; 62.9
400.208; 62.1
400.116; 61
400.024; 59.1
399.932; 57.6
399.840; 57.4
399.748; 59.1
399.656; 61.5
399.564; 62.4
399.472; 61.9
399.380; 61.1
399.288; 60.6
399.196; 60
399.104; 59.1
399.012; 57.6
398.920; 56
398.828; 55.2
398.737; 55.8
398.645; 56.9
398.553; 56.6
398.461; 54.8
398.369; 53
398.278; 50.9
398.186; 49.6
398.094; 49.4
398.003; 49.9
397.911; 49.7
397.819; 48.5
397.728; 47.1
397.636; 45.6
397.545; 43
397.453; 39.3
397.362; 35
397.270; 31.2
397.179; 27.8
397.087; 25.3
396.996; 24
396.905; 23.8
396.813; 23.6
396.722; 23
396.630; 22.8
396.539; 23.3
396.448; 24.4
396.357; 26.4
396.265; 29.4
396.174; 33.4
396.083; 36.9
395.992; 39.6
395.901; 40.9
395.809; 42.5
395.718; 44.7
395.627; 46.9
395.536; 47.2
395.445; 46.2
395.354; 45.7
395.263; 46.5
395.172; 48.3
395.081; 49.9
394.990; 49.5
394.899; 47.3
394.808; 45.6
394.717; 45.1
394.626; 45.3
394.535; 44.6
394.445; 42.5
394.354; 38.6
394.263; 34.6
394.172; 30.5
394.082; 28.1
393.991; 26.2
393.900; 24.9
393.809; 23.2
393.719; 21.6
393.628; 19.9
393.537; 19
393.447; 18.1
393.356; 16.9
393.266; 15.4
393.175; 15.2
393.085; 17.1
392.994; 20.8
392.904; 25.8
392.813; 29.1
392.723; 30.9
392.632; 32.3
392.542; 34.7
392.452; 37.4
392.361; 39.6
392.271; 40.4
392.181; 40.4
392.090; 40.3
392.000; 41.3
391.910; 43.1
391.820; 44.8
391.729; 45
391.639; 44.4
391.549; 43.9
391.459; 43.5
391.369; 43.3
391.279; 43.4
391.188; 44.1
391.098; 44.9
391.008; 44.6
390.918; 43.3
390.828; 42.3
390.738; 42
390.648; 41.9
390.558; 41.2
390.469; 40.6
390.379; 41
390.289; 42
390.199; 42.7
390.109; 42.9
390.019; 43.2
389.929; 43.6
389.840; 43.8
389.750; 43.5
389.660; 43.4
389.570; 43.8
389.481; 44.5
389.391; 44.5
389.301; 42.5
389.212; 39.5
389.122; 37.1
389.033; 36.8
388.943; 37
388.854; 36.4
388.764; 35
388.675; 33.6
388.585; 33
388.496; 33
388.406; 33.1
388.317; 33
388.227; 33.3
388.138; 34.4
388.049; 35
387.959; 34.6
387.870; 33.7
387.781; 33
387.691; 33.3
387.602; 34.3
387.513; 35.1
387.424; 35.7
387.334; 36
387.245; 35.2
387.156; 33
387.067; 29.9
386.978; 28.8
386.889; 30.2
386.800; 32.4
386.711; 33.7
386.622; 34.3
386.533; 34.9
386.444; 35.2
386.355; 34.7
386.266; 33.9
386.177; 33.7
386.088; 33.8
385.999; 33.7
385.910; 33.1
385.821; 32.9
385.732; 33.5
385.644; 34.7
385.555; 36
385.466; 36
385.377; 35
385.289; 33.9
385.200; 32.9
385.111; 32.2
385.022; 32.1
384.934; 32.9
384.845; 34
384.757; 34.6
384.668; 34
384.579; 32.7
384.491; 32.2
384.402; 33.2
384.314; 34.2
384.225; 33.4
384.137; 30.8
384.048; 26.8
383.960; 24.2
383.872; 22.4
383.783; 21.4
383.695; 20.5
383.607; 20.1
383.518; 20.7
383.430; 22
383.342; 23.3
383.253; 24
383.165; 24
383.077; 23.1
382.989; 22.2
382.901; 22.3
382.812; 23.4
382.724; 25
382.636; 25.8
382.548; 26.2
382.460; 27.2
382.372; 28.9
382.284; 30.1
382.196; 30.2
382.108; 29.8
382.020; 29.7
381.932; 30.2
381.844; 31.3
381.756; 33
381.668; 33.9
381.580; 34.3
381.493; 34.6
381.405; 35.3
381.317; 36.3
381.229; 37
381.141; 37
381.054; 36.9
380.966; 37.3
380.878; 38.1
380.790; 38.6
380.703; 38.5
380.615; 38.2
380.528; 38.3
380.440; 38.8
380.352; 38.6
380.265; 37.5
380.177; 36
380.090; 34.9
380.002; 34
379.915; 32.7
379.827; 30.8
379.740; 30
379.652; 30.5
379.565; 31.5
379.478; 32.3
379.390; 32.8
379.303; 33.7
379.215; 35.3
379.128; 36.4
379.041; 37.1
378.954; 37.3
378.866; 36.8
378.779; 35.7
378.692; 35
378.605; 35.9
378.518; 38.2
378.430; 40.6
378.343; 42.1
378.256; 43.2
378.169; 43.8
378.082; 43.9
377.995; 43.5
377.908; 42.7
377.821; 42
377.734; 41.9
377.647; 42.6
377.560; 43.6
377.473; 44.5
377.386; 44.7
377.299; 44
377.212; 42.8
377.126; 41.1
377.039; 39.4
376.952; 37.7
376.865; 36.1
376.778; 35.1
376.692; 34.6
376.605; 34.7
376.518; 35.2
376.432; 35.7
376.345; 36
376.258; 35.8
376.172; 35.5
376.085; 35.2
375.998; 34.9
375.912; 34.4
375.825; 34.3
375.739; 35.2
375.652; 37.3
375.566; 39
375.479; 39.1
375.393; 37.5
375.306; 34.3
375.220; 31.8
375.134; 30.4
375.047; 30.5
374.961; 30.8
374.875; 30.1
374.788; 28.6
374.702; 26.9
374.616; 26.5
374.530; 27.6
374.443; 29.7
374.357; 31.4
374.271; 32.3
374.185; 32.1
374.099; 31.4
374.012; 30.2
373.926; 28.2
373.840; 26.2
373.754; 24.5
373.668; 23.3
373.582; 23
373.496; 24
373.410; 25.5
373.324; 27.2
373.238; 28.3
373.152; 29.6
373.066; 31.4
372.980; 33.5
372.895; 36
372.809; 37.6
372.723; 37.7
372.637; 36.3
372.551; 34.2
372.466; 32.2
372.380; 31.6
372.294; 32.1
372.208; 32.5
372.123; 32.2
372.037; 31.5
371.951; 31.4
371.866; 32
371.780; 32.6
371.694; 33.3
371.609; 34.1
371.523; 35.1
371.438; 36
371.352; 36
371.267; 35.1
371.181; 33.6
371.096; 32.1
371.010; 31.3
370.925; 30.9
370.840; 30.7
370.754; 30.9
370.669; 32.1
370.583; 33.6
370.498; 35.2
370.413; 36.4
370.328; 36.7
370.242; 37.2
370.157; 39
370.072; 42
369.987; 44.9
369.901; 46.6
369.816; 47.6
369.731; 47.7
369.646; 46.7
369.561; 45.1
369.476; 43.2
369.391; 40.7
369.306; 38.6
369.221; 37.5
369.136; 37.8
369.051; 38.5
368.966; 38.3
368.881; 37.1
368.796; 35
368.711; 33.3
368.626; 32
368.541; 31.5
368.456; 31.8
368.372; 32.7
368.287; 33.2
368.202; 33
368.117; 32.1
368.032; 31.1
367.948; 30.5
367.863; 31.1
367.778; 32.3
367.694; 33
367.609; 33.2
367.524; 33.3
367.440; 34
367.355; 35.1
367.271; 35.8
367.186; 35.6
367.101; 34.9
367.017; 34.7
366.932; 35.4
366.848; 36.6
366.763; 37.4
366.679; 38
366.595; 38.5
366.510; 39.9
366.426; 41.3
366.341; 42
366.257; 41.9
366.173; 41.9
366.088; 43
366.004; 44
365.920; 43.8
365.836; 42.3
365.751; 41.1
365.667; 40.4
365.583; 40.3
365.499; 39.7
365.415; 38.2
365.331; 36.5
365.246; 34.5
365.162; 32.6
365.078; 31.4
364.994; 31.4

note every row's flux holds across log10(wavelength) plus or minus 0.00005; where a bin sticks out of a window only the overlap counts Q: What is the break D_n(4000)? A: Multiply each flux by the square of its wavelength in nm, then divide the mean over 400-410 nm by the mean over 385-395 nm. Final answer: 1.9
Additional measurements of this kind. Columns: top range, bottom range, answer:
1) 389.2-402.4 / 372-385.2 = 1.50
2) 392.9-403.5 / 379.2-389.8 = 1.60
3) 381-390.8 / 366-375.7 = 1.06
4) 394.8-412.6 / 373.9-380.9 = 1.86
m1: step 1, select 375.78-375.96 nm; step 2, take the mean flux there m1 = 34.5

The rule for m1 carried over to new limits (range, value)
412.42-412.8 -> 65.6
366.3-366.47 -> 41.6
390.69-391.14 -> 43.4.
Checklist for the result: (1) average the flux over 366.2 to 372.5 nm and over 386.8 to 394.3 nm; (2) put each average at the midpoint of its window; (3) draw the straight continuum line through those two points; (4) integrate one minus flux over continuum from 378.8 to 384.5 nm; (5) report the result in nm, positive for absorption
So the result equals 0.72 nm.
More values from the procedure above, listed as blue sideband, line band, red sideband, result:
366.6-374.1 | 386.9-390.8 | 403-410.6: 0.903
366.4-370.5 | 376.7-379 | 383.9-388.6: -0.357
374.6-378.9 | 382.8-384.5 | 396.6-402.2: 0.697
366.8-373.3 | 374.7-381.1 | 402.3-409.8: 0.703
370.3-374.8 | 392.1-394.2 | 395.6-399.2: 0.689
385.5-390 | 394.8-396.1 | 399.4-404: 0.160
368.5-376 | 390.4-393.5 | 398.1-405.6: 0.984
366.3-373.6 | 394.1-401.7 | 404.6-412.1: 0.953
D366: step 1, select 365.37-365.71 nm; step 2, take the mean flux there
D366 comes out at 39.7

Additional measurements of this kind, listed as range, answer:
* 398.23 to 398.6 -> 53.8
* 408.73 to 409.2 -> 71.9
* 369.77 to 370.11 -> 45.3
